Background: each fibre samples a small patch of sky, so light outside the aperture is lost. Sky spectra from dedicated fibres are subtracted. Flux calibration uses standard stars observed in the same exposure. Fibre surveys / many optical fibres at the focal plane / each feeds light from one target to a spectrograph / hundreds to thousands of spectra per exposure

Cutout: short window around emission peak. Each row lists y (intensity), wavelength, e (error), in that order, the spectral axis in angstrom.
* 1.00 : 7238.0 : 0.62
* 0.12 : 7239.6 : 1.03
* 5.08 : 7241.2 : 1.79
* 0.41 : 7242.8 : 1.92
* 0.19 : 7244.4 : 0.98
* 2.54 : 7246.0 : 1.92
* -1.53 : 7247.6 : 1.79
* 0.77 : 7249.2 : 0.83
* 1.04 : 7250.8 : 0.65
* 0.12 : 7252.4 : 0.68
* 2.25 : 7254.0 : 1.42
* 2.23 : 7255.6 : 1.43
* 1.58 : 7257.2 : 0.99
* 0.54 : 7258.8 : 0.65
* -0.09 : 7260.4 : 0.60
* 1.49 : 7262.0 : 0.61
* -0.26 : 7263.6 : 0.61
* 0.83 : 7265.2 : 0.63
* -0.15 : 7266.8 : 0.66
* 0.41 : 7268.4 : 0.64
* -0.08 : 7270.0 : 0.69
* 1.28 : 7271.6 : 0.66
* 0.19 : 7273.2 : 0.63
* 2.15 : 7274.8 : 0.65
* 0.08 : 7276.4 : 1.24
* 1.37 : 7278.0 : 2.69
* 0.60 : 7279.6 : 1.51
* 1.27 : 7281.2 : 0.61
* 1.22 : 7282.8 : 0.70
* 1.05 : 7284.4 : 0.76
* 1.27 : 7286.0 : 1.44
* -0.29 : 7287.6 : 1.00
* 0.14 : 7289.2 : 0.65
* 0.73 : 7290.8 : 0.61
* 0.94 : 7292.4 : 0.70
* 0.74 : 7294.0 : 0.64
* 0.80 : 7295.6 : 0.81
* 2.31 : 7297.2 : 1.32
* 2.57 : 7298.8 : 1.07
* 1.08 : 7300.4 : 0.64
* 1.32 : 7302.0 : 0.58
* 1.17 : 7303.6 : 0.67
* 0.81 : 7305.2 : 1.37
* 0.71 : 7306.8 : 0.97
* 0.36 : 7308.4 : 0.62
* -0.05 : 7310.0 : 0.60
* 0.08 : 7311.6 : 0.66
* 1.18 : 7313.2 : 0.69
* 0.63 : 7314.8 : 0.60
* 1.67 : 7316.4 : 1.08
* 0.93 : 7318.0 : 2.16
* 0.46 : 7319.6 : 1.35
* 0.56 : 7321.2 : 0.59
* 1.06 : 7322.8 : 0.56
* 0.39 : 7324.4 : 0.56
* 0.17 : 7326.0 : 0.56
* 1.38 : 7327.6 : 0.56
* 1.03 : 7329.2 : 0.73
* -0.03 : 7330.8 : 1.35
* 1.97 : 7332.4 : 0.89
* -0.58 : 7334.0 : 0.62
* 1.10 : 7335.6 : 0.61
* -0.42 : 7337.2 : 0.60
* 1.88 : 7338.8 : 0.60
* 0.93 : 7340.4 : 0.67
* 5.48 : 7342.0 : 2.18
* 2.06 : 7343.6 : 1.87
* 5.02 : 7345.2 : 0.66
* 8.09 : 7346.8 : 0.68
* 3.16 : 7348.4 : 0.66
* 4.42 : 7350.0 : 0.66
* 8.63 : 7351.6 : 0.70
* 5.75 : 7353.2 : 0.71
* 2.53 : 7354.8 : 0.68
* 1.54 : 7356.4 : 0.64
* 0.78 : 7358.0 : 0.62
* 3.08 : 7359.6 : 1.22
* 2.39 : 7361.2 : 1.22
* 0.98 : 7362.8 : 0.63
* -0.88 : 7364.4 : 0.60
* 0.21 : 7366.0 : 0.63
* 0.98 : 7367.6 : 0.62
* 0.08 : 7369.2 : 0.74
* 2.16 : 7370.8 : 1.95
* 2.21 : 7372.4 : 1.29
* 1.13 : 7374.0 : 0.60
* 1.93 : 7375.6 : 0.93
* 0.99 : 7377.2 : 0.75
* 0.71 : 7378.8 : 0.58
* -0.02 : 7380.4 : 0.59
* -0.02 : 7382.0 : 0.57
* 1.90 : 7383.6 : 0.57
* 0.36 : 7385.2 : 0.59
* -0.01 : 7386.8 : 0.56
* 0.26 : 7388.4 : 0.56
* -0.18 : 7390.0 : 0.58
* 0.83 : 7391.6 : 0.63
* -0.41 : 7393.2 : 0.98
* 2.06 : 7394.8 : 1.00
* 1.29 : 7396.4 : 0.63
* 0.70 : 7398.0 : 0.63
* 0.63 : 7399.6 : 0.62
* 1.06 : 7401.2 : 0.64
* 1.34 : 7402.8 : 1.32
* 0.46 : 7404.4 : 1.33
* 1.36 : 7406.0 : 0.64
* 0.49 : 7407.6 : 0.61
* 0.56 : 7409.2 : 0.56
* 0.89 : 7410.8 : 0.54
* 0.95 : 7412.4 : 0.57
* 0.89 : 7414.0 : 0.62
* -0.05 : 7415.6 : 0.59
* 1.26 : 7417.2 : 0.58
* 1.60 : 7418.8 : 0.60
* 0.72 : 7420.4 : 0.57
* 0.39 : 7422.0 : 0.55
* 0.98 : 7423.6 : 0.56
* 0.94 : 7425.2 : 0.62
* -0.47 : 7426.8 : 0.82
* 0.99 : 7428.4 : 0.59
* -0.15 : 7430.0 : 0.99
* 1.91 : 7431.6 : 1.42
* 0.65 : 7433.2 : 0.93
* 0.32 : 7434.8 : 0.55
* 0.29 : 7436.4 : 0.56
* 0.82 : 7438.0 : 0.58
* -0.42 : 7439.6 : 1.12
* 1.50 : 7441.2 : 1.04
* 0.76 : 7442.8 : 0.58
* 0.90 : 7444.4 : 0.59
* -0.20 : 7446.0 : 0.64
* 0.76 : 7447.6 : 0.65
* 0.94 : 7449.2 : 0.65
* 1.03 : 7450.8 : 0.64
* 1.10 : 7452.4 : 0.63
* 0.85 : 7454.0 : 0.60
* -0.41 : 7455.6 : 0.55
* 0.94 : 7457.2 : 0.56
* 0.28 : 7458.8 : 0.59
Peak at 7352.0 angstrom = [O II] 3727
